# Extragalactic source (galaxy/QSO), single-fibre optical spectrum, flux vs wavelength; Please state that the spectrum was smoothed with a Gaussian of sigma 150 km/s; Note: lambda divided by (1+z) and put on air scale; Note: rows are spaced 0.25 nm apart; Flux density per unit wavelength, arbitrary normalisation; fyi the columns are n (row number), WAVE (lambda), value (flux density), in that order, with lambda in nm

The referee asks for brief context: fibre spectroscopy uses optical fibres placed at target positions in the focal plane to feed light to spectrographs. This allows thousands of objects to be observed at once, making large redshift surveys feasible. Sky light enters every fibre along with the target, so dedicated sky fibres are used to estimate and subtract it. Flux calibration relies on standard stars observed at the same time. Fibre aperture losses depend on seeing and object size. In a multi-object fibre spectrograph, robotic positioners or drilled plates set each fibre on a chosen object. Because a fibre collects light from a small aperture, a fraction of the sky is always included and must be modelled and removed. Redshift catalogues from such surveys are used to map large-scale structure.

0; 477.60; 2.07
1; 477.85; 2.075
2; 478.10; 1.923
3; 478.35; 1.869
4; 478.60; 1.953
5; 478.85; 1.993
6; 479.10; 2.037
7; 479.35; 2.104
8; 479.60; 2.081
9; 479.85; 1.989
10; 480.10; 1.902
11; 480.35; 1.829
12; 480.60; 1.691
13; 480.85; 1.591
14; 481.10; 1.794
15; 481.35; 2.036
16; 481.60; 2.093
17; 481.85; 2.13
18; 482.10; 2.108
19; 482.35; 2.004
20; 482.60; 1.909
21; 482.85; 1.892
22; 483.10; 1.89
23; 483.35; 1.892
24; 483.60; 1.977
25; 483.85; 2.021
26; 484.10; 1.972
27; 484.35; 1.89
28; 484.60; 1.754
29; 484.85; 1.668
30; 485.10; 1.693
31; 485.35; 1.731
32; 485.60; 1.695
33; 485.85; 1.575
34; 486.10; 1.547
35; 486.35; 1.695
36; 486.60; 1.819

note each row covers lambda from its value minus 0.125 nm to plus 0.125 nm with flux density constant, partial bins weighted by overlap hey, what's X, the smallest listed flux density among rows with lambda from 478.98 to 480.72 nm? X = 1.691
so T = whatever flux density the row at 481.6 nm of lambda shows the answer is 2.093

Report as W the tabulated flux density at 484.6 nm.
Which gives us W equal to 1.754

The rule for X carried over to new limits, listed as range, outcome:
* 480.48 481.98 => 1.591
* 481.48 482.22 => 2.093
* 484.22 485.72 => 1.668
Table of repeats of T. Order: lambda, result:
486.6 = 1.819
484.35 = 1.89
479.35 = 2.104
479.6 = 2.081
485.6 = 1.695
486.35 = 1.695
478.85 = 1.993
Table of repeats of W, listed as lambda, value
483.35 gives 1.892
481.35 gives 2.036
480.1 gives 1.902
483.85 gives 2.021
